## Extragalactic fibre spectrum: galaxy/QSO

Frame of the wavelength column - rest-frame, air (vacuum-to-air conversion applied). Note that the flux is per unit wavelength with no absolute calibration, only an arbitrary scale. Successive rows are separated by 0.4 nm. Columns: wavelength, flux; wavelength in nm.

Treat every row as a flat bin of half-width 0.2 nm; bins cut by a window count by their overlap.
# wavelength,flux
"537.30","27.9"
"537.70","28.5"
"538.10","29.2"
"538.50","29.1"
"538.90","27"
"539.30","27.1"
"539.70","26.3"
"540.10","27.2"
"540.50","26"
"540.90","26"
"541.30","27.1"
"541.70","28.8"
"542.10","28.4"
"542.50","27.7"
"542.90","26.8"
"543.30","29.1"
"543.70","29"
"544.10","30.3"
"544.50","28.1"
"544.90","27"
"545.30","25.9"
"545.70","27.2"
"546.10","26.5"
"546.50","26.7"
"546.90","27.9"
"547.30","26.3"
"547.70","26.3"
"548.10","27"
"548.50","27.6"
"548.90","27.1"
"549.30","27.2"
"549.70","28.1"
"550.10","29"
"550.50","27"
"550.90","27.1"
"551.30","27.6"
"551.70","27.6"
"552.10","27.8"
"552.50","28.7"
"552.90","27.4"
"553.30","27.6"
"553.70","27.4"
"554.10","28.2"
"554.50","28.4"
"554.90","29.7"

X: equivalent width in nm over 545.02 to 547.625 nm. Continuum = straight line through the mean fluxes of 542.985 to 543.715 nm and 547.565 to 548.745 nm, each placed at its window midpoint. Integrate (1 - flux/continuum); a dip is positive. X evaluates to 0.09 nm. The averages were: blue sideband 28.7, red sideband 27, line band 26.7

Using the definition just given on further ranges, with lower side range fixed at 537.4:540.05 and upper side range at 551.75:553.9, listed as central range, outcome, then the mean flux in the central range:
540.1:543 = 0.057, 27.3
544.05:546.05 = 0.028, 27.4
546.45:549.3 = 0.079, 27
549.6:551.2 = 0.001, 27.8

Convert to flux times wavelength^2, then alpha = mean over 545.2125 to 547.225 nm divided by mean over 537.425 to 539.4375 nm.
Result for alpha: 0.98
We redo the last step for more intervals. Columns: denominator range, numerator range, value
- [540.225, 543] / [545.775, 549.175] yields 1.01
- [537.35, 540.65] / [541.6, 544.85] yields 1.05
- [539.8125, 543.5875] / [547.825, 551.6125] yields 1.03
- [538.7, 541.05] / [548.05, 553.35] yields 1.08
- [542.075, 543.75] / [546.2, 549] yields 0.98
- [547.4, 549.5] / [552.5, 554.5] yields 1.05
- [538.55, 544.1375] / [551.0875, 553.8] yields 1.05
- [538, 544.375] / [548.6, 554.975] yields 1.04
